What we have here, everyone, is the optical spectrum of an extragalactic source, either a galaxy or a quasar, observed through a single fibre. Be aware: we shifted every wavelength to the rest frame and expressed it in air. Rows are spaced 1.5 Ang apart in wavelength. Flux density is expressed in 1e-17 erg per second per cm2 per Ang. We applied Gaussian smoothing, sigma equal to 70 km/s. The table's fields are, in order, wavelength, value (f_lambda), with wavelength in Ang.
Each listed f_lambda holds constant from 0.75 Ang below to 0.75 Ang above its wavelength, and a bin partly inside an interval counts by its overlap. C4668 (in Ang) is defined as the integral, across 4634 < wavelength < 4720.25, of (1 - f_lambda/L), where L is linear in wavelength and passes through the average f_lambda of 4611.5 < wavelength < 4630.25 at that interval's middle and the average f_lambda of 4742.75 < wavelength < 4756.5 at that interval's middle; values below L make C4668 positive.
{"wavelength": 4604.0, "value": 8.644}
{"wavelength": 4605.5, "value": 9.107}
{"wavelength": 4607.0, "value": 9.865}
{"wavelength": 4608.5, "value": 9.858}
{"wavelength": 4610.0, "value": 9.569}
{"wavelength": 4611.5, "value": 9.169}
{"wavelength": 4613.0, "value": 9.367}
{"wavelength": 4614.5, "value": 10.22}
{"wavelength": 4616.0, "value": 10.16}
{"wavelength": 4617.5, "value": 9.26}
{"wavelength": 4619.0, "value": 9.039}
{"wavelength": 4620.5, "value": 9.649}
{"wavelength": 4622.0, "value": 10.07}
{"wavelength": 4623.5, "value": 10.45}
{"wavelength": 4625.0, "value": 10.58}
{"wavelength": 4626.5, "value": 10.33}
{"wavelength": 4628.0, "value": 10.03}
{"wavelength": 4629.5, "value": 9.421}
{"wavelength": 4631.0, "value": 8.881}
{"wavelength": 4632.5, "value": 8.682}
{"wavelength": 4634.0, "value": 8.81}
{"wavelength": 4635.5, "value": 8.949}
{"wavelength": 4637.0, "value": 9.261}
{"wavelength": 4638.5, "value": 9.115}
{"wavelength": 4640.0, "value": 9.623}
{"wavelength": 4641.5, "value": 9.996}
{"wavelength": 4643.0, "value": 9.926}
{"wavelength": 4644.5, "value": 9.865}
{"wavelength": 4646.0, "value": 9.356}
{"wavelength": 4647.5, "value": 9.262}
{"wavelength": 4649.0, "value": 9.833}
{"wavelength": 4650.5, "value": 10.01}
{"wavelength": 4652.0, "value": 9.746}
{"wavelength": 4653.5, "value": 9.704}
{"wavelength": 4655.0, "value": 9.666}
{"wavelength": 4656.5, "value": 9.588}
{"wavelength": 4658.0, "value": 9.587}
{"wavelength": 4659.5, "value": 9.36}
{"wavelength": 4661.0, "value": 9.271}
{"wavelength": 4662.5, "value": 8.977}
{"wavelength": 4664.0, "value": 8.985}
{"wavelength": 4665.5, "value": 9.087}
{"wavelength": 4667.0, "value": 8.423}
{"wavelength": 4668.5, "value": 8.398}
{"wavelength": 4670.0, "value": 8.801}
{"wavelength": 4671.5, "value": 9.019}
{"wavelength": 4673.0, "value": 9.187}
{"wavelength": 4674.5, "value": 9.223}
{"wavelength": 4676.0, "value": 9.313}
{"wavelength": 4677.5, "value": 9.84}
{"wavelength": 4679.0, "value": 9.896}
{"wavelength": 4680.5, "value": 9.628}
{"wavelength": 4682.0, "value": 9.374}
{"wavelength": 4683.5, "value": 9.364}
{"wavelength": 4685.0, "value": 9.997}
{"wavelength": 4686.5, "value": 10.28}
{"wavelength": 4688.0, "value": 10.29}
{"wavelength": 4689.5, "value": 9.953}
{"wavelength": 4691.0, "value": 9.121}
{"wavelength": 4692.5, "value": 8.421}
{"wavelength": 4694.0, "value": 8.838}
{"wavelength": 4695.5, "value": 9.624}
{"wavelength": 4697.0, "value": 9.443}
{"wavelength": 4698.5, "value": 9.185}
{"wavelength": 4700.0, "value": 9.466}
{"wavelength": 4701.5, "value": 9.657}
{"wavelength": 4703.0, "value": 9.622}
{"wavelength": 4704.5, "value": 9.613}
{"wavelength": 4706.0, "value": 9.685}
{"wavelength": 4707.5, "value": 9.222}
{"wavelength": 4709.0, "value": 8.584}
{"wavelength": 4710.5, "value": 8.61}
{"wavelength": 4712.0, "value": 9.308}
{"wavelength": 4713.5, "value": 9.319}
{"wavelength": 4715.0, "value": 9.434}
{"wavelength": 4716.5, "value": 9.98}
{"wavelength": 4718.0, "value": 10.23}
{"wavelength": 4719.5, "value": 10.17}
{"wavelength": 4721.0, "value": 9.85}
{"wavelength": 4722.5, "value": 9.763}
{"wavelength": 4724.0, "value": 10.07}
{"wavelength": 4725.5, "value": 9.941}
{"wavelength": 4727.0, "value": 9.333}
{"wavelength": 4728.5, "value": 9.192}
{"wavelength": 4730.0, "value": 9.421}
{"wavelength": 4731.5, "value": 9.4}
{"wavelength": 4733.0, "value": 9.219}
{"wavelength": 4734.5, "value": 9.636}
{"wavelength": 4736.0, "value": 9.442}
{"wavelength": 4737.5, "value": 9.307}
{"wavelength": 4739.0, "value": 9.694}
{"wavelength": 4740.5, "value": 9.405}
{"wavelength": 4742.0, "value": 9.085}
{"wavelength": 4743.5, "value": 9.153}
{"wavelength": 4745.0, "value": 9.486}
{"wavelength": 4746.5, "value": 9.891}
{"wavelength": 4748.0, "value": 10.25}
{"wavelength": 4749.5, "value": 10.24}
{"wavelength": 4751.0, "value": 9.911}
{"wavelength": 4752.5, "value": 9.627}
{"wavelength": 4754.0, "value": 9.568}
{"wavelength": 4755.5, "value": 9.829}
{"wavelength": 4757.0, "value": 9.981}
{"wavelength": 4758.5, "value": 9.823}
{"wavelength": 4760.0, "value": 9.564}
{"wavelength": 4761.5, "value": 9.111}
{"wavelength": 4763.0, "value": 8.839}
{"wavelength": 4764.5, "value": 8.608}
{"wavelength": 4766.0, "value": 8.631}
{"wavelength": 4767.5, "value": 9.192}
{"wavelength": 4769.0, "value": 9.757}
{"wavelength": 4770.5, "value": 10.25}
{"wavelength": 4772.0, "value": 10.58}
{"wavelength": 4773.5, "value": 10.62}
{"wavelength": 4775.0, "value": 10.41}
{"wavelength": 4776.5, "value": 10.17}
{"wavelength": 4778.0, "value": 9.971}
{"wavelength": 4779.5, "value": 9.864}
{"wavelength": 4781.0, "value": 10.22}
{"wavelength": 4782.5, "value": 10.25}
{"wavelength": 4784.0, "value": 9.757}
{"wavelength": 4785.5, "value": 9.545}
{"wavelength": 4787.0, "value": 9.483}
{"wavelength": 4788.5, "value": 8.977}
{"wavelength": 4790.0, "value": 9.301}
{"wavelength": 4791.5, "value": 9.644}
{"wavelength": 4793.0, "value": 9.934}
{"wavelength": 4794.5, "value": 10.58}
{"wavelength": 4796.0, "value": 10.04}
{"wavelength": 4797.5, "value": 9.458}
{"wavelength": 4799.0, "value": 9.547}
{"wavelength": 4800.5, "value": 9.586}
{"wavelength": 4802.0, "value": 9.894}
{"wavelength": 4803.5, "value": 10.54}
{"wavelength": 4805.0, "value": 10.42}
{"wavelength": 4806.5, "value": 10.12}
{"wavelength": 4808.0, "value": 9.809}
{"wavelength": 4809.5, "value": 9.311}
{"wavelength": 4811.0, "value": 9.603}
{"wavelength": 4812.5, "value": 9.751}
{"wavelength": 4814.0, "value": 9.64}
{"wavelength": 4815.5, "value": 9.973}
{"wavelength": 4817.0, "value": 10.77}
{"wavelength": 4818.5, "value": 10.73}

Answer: 3.4 Ang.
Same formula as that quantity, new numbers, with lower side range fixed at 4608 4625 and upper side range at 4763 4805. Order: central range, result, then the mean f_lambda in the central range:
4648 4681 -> 1.43 Ang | 9.34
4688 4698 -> 0.47 Ang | 9.31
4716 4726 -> -0.23 Ang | 10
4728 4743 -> 0.62 Ang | 9.38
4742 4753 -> 0.04 Ang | 9.75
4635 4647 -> 0.29 Ang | 9.52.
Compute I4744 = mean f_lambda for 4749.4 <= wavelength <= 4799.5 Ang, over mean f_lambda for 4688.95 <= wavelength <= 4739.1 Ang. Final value 1.0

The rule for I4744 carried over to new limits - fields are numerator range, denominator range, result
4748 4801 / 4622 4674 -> 1.03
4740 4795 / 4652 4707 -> 1.03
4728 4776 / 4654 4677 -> 1.05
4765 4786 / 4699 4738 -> 1.04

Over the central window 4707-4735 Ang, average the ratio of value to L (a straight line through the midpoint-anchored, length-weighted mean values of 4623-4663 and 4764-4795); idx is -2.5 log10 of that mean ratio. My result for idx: 0.021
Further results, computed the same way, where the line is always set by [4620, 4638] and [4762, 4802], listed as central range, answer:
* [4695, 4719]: 0.025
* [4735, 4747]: 0.031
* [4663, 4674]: 0.091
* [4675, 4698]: 0.010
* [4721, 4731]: 0.006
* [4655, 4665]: 0.034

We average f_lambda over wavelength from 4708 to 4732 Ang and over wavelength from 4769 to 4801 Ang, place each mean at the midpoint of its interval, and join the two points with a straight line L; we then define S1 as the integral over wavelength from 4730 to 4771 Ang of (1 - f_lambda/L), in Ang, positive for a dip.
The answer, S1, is 0.9 Ang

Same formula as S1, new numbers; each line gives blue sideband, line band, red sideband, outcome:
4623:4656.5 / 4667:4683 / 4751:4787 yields 0.69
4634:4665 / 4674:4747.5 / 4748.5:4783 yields 0.98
